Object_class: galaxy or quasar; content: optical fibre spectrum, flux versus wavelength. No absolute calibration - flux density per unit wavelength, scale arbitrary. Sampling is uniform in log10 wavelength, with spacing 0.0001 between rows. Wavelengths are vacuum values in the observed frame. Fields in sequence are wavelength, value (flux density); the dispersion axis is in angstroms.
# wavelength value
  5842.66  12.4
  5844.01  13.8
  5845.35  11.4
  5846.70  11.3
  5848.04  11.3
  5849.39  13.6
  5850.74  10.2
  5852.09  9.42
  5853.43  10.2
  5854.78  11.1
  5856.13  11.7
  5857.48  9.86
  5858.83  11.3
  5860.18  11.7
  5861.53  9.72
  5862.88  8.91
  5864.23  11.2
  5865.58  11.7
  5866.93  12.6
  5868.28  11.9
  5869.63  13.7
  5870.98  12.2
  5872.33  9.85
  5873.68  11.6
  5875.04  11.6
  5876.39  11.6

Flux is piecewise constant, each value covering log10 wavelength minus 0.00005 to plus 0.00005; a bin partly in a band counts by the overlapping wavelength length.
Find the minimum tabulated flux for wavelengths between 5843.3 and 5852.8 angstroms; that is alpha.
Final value 9.42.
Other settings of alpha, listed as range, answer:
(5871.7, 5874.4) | 9.85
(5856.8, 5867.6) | 8.91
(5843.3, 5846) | 11.4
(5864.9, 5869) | 11.7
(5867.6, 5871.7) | 11.9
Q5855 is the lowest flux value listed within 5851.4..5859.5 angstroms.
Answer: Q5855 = 9.42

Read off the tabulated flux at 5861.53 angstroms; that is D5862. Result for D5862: 9.72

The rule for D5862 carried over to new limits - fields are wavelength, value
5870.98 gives 12.2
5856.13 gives 11.7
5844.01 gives 13.8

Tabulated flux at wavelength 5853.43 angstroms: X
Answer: 10.2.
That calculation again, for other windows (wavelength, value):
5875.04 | 11.6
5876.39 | 11.6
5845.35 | 11.4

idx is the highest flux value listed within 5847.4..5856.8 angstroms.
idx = 13.6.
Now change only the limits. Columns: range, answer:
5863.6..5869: 12.6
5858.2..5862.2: 11.7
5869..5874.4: 13.7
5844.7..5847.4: 11.4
